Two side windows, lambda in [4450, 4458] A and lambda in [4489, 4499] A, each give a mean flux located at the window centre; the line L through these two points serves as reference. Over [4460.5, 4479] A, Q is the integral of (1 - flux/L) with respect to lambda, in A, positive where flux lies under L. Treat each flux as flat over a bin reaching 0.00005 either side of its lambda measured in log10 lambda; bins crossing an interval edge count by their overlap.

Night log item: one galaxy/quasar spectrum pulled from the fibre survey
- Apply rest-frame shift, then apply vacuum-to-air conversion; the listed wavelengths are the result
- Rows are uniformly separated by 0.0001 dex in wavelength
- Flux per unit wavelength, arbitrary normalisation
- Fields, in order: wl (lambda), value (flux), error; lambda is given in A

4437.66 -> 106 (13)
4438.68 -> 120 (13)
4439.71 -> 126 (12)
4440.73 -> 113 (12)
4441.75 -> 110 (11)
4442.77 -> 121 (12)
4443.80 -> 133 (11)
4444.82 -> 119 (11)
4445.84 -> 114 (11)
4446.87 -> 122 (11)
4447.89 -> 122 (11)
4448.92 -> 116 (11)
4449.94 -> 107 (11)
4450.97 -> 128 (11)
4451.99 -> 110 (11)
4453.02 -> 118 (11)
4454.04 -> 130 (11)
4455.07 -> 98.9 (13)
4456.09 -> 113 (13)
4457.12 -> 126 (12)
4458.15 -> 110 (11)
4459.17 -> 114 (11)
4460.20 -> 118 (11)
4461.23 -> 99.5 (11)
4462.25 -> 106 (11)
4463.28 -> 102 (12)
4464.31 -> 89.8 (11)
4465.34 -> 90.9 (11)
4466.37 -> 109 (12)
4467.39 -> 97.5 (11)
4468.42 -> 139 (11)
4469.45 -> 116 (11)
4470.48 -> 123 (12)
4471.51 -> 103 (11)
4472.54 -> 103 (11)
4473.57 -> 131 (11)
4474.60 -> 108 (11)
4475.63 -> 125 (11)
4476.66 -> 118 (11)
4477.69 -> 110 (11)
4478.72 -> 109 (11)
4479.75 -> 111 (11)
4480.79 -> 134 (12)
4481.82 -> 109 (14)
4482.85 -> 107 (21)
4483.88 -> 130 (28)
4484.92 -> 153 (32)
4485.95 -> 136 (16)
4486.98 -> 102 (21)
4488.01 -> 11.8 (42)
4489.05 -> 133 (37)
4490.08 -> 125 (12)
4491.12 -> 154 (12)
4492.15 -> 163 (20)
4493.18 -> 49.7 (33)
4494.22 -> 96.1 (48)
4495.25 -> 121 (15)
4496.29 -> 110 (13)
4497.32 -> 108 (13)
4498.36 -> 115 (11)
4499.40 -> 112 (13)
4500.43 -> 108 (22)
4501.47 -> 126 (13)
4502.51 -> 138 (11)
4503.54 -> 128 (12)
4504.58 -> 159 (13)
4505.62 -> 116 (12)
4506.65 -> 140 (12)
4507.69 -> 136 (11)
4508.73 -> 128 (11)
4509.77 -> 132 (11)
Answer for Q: 1.0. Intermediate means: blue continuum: 117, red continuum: 117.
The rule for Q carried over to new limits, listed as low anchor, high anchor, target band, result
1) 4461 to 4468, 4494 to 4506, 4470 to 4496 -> -1.0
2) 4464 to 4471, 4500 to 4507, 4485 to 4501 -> 1.8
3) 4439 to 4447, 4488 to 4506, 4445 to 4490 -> 2.2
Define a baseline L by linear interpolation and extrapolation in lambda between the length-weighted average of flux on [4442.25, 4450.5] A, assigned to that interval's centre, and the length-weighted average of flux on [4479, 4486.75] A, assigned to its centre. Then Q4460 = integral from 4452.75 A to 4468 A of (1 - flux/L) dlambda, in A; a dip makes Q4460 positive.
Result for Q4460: 1.6 A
